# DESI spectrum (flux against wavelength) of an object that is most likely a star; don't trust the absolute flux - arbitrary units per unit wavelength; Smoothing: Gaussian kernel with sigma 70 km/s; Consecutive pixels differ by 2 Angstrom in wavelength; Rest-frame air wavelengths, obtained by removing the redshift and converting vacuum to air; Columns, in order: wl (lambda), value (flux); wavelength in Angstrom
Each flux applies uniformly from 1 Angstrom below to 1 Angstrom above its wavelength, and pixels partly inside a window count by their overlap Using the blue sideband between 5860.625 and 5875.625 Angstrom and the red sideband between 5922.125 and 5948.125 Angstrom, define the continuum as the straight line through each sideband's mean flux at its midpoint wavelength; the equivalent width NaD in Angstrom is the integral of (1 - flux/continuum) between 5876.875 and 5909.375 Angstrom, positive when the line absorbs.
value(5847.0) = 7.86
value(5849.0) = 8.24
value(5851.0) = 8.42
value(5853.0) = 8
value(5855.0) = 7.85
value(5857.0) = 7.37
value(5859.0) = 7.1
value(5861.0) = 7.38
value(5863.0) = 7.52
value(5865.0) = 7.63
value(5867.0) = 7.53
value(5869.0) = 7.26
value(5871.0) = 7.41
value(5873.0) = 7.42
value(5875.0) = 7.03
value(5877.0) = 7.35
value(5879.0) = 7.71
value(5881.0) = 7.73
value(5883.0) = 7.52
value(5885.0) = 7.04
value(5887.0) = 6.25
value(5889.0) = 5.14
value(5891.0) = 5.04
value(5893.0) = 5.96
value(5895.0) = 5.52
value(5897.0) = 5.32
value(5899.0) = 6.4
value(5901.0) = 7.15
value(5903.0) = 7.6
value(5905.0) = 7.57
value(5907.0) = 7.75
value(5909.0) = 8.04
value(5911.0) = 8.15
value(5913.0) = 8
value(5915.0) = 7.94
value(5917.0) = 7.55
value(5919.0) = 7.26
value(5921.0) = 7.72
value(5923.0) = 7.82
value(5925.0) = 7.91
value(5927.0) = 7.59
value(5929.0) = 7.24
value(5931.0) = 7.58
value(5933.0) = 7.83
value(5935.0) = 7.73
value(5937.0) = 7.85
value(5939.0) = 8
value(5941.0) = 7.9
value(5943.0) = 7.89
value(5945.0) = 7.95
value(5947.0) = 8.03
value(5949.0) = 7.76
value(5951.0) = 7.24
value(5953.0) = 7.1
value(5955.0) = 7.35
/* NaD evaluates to 3.5 Angstrom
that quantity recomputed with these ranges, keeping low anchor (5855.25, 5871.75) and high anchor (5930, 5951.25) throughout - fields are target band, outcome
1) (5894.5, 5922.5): 1.2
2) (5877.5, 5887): 0.2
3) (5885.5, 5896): 2.7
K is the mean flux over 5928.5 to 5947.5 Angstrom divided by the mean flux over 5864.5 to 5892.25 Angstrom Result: 1.12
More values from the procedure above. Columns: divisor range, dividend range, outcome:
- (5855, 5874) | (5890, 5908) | 0.87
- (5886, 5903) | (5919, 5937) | 1.29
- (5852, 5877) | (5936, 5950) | 1.06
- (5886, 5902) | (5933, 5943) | 1.35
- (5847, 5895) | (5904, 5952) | 1.08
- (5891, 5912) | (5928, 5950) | 1.14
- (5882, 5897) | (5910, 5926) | 1.30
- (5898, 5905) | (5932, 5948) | 1.11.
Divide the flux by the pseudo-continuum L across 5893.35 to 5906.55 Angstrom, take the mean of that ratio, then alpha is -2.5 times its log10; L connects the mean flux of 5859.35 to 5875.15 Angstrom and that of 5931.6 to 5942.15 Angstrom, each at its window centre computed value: 0.154 mag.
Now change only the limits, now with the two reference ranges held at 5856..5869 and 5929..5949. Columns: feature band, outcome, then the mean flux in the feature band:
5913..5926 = 0.00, 7.72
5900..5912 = -0.01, 7.71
